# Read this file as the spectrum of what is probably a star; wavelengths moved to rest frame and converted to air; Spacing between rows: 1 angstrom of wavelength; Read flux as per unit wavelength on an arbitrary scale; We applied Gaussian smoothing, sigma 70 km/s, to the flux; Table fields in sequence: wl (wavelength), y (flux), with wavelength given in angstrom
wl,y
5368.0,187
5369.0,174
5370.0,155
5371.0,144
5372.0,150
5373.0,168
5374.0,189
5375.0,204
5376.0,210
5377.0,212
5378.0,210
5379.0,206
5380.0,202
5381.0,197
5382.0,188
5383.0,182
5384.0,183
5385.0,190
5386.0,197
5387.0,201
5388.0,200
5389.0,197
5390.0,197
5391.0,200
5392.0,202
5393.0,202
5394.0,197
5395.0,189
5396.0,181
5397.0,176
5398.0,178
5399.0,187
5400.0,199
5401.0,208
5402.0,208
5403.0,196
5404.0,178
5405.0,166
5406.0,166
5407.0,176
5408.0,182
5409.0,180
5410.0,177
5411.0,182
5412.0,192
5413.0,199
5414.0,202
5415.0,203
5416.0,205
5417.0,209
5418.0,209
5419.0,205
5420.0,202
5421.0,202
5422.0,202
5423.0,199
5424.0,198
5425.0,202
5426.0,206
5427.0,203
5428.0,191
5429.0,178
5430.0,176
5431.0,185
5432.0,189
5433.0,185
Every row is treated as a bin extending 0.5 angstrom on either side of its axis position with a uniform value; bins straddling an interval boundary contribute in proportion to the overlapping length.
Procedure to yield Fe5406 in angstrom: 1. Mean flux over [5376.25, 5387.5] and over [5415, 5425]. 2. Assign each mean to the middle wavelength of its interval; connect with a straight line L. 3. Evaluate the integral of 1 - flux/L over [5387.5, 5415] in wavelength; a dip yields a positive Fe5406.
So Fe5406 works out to 1.5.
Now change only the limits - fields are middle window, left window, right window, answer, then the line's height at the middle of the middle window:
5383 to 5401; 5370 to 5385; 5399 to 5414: -0.5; 187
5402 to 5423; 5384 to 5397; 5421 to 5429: 0.6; 197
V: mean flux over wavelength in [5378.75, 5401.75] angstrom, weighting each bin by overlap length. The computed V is 194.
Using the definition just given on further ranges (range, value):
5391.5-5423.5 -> 192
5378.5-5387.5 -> 194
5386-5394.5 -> 199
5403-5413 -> 180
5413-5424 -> 203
